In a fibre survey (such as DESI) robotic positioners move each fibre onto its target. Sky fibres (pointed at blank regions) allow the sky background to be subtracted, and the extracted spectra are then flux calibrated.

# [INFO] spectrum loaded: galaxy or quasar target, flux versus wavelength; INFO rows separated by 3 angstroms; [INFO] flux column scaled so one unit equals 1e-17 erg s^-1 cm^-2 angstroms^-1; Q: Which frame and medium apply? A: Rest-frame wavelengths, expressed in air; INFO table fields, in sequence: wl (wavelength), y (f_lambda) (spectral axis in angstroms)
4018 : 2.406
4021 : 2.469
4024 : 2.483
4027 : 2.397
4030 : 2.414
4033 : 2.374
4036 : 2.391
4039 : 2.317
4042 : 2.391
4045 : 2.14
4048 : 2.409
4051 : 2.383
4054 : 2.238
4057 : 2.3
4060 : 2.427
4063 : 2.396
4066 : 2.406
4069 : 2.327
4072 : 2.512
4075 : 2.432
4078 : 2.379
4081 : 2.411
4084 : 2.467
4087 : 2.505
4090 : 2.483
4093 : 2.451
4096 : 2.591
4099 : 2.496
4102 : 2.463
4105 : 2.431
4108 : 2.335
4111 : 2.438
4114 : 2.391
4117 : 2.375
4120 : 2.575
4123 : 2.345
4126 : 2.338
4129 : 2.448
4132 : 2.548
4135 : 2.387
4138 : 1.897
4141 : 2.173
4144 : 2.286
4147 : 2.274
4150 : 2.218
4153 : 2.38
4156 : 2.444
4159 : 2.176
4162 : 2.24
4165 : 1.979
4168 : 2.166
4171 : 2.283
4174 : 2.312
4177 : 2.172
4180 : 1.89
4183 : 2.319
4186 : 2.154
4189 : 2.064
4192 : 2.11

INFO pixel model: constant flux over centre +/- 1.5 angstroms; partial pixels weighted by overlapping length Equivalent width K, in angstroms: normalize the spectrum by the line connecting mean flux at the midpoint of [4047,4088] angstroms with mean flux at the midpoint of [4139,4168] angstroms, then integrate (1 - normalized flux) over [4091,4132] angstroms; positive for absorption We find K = -2.3 angstroms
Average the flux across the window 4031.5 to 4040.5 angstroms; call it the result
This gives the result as 2.36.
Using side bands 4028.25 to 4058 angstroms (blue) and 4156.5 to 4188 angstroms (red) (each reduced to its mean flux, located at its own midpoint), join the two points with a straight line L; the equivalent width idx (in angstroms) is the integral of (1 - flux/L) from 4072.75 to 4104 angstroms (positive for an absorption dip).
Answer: -2.58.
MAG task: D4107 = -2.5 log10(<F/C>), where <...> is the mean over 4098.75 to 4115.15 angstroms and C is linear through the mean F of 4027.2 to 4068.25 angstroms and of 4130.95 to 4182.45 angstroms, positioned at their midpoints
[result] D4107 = -0.06 mag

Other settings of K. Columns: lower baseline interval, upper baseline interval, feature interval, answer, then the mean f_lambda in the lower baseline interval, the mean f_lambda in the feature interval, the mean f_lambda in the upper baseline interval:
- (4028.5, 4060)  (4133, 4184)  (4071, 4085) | -0.8 angstroms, 2.34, 2.44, 2.21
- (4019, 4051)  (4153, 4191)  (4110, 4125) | -1.0 angstroms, 2.38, 2.42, 2.19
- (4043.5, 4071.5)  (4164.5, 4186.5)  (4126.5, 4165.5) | -1.1 angstroms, 2.34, 2.27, 2.17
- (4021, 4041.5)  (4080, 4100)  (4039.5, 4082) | 1.4 angstroms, 2.4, 2.37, 2.49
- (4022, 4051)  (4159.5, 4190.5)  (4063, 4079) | -0.6 angstroms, 2.37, 2.41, 2.16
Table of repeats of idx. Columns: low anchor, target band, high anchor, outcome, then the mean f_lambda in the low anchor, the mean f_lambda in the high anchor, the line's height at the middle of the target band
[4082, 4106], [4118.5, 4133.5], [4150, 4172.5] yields -0.53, 2.49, 2.24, 2.37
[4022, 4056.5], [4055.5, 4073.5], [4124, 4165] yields -0.42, 2.36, 2.28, 2.34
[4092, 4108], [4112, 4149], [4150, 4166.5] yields 0.26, 2.47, 2.24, 2.35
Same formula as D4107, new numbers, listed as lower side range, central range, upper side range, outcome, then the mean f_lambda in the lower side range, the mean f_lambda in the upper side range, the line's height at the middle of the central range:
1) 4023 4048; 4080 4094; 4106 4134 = -0.03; 2.36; 2.42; 2.4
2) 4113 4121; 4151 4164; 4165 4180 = -0.02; 2.44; 2.17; 2.25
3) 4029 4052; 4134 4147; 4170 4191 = 0.02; 2.35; 2.17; 2.22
